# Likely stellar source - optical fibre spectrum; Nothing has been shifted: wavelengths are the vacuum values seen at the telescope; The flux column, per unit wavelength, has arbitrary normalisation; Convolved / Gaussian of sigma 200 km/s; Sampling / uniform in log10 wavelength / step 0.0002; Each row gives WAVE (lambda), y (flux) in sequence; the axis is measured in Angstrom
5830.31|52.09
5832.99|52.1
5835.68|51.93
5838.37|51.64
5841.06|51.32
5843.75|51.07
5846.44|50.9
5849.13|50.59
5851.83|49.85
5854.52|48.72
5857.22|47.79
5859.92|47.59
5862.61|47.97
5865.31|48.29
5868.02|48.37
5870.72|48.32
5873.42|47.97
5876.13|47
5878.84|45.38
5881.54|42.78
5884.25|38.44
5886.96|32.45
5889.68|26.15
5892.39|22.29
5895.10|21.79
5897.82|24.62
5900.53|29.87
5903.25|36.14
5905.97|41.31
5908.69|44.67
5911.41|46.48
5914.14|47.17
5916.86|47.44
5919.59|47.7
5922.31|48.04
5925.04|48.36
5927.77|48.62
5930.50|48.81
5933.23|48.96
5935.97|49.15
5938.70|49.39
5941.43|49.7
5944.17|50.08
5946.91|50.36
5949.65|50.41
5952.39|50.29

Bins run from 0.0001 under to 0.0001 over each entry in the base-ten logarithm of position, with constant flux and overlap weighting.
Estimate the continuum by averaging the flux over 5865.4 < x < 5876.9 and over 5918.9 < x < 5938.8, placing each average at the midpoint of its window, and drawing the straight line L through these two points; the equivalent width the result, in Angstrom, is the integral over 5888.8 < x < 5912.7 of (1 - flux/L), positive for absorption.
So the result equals 7.74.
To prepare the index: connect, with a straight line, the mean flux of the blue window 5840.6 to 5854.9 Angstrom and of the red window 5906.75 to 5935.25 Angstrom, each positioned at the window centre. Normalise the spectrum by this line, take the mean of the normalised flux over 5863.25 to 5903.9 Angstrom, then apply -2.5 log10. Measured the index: 0.29 mag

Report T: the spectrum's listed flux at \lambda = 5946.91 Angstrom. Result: 50.36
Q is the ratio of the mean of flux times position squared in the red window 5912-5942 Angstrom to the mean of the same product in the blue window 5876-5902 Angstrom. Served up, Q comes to 1.51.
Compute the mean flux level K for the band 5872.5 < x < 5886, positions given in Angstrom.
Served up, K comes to 43.8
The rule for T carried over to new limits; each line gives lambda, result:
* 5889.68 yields 26.15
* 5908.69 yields 44.67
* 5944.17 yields 50.08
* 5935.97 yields 49.15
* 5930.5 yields 48.81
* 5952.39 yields 50.29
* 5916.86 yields 47.44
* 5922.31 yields 48.04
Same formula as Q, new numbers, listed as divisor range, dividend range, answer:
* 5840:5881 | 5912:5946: 1.02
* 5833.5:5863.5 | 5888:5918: 0.72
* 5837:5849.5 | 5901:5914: 0.83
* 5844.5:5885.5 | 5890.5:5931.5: 0.86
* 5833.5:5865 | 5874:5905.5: 0.69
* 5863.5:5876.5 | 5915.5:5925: 1.01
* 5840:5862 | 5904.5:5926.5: 0.95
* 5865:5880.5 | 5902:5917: 0.93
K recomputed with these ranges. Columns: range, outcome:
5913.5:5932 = 48.1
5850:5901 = 40.6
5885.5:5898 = 25.6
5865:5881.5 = 47.1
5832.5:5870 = 49.8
